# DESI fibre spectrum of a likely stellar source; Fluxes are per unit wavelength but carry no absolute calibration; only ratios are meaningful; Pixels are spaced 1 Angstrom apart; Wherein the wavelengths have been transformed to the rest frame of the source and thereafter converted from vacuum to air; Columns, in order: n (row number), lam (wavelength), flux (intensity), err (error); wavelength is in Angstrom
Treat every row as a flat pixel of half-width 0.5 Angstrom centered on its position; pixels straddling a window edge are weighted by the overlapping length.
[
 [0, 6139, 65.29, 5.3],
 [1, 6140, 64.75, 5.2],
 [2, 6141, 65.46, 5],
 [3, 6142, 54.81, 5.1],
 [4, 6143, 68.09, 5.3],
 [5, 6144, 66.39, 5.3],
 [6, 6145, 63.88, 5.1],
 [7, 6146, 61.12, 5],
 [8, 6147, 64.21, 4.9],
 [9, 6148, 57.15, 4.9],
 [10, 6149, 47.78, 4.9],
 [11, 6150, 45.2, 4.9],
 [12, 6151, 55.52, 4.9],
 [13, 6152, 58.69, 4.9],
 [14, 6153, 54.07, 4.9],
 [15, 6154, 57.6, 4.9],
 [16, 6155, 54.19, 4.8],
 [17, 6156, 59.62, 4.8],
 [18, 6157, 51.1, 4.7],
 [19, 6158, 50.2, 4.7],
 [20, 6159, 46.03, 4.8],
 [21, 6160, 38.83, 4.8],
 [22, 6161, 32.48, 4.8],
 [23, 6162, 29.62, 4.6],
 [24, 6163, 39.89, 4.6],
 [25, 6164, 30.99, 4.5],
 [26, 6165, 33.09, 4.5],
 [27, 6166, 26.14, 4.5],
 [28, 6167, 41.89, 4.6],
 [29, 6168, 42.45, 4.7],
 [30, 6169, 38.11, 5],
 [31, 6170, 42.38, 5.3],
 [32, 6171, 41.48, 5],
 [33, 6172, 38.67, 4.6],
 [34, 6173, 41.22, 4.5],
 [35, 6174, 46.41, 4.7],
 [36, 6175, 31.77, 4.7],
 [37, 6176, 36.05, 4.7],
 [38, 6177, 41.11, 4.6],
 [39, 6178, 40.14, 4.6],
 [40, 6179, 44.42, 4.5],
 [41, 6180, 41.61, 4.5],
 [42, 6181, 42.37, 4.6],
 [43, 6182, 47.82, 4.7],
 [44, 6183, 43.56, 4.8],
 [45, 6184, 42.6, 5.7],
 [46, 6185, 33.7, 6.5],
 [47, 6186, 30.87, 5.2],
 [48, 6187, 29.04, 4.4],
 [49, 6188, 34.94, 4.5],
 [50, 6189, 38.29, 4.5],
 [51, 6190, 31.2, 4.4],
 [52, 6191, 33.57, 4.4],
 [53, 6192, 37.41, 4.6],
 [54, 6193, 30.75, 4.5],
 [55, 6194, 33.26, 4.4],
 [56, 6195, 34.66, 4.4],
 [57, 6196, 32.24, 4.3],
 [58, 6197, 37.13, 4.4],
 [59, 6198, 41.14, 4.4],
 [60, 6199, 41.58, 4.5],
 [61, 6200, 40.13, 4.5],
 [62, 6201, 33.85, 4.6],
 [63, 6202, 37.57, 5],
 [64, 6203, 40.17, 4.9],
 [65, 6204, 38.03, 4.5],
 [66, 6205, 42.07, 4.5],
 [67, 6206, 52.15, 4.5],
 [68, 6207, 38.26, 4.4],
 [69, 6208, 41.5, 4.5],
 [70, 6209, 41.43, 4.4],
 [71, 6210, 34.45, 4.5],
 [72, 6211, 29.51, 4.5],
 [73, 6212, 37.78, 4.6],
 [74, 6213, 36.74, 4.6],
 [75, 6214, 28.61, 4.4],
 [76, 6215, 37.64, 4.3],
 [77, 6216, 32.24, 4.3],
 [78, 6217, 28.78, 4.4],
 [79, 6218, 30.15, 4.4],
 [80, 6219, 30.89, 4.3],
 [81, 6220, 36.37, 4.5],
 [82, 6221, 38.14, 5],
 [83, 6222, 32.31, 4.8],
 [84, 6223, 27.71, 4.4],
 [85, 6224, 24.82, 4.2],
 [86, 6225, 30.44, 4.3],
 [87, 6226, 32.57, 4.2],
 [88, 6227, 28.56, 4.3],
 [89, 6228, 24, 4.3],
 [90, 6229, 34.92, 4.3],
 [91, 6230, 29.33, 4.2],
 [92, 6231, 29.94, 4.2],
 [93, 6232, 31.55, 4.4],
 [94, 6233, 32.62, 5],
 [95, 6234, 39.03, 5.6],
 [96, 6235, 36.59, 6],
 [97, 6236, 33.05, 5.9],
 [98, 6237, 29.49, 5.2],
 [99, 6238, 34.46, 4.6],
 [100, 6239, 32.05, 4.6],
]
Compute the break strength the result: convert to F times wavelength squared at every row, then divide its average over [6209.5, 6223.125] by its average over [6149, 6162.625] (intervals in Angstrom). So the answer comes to 0.7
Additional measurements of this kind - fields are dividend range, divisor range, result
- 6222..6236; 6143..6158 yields 0.56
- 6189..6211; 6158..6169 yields 1.03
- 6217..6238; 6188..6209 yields 0.85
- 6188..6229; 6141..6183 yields 0.76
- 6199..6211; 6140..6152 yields 0.68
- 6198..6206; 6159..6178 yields 1.07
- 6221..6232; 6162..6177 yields 0.81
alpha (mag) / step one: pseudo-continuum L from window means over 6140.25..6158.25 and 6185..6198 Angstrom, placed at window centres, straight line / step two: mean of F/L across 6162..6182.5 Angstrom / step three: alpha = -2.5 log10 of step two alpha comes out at 0.13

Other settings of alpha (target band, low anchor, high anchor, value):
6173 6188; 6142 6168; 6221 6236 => 0.100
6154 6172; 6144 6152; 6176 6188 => 0.192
